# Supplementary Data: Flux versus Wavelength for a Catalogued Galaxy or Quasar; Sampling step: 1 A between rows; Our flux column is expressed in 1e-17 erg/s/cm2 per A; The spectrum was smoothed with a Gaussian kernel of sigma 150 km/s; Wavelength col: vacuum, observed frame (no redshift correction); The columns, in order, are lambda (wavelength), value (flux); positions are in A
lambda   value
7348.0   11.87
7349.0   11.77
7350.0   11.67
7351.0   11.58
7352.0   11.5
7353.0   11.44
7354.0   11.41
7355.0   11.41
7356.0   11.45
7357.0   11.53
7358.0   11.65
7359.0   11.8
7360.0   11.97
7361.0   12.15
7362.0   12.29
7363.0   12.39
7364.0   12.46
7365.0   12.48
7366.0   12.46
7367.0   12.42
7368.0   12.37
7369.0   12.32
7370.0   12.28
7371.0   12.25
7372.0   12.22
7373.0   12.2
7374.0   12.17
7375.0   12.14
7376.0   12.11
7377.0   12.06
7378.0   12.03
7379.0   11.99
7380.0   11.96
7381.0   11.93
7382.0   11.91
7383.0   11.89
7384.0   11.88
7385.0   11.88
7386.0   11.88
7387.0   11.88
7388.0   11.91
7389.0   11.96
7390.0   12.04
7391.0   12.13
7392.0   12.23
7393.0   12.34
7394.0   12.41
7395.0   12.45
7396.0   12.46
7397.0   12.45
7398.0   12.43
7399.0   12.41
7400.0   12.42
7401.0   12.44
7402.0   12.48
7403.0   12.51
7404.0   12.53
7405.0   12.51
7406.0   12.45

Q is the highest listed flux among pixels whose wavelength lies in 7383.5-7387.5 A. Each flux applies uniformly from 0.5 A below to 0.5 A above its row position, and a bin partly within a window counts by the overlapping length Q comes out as 11.88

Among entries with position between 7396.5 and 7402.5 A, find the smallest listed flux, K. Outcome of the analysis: 12.41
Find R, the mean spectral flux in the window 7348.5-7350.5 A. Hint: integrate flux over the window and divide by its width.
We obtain 11.7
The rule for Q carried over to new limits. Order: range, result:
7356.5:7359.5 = 11.8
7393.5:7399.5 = 12.46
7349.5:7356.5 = 11.67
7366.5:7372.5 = 12.42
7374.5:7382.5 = 12.14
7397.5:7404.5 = 12.53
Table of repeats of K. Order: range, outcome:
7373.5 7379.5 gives 11.99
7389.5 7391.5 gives 12.04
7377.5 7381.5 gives 11.93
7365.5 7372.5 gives 12.22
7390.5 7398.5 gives 12.13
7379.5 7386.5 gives 11.88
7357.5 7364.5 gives 11.65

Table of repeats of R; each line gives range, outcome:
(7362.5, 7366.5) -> 12.4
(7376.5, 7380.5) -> 12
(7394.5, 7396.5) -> 12.5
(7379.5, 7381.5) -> 11.9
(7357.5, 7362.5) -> 12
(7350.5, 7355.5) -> 11.5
